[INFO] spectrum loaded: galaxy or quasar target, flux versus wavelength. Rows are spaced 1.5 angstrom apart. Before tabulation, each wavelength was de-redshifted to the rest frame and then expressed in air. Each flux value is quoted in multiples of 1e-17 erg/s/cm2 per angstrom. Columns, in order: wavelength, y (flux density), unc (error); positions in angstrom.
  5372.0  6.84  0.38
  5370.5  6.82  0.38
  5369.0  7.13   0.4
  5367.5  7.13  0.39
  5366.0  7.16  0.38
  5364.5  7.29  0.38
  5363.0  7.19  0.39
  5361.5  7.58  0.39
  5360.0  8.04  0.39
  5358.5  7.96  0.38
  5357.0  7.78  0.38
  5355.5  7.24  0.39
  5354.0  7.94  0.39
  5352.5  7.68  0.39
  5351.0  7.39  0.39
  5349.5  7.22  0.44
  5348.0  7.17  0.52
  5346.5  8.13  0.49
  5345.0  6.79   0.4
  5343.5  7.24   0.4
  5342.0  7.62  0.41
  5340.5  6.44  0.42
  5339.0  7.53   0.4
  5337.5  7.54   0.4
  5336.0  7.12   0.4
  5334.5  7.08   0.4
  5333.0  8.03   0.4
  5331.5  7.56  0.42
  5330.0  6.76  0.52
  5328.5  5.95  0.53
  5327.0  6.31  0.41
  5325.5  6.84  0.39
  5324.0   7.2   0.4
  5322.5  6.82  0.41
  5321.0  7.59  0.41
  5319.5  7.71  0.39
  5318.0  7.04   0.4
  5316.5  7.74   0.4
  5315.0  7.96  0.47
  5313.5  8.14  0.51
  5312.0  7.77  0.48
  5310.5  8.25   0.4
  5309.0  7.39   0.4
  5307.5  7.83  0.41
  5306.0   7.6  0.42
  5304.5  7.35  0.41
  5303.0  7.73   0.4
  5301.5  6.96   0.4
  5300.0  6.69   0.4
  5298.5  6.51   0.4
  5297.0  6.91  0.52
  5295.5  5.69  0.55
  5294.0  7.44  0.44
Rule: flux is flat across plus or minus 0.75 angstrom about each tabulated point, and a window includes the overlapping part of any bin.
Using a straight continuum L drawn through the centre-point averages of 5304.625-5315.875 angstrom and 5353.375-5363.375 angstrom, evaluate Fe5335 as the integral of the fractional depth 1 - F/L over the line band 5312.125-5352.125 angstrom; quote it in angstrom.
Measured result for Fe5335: 2.5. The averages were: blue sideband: 7.82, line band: 7.28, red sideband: 7.69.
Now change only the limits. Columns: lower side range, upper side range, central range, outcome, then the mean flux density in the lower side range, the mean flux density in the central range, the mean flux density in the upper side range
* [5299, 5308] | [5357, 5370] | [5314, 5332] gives 0.6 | 7.32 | 7.13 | 7.44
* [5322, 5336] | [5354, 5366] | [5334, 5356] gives -0.2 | 6.96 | 7.35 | 7.58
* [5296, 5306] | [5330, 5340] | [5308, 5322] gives -1.0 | 7.03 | 7.72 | 7.4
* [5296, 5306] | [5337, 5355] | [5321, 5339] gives 0.5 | 7.03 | 7.06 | 7.39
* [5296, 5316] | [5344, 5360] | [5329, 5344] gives 0.5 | 7.45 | 7.27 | 7.55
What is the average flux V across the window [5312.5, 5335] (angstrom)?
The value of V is 7.26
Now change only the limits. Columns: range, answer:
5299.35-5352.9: 7.34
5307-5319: 7.76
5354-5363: 7.69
